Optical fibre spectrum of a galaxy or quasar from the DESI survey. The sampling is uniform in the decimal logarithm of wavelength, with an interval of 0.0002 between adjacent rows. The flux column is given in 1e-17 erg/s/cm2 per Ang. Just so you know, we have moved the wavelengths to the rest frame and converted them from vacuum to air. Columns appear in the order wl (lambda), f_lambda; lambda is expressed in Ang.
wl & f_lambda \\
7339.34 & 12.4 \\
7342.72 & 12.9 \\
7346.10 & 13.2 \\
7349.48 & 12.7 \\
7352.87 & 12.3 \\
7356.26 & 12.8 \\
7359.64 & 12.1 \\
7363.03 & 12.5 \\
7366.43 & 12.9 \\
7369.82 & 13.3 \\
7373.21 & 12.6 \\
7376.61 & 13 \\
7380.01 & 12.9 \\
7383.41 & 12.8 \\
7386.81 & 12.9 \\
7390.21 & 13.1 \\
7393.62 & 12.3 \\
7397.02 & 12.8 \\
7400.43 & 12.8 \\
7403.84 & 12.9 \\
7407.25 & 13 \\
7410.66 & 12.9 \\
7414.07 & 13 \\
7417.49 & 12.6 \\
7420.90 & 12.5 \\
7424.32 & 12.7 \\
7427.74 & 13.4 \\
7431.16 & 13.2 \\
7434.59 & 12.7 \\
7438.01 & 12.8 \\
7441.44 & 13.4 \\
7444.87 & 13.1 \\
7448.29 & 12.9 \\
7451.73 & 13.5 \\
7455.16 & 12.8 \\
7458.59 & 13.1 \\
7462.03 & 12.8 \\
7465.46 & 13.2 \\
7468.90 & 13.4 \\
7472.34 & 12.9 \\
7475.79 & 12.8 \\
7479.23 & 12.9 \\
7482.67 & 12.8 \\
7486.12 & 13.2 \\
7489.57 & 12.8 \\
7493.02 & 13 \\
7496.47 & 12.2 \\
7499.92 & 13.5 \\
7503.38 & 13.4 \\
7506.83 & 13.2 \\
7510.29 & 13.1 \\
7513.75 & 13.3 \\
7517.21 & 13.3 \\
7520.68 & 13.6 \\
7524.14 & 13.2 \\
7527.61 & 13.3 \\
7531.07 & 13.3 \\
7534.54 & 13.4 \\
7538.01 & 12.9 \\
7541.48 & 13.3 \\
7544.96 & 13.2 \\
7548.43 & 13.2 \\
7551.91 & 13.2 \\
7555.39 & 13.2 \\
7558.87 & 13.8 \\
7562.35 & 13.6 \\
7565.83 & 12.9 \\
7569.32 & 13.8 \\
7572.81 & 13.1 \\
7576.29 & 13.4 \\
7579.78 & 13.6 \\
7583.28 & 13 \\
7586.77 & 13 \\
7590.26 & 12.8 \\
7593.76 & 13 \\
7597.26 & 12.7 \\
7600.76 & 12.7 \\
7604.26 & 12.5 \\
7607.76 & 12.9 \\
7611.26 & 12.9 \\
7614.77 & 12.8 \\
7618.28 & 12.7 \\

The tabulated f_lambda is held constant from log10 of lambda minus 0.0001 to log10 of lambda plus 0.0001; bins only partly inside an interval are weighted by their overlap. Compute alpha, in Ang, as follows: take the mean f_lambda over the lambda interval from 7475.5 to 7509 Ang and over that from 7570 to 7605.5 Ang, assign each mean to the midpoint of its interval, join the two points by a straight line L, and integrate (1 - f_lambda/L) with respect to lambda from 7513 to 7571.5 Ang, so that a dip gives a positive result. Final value -1.4 Ang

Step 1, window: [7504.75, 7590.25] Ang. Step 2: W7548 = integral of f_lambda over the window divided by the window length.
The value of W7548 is 13.3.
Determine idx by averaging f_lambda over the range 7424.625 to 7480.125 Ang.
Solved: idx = 13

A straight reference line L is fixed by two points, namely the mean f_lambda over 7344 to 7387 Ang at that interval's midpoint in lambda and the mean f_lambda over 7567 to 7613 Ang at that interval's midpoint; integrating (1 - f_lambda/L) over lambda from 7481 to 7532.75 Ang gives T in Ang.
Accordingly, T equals -0.9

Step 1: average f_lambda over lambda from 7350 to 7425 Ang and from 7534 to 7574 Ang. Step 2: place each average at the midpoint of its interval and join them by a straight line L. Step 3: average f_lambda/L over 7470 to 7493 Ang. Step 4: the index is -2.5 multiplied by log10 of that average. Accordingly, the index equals 0.012 mag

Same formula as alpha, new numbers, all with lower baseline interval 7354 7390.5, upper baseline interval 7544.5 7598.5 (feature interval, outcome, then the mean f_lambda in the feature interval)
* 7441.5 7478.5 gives -0.2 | 13.1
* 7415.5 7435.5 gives 0.1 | 12.9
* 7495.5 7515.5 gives -0.1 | 13.2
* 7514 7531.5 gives -0.3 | 13.3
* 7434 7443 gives 0.0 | 13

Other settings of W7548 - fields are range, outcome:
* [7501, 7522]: 13.3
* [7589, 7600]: 12.8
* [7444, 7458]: 13.1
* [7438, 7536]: 13.1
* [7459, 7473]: 13.1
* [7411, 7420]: 12.8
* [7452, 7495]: 13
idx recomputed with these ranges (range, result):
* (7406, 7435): 12.9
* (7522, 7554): 13.2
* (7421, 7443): 13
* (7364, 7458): 12.9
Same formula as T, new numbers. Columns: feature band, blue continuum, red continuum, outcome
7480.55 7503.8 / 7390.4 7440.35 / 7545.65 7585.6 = 0.24 Ang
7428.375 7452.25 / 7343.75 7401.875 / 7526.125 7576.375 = -0.20 Ang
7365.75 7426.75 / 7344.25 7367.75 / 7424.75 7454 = 0.10 Ang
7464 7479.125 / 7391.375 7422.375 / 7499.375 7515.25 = 0.05 Ang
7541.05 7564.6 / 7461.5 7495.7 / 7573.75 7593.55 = -0.46 Ang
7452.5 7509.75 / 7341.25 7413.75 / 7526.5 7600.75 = 0.08 Ang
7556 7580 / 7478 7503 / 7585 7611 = -1.10 Ang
